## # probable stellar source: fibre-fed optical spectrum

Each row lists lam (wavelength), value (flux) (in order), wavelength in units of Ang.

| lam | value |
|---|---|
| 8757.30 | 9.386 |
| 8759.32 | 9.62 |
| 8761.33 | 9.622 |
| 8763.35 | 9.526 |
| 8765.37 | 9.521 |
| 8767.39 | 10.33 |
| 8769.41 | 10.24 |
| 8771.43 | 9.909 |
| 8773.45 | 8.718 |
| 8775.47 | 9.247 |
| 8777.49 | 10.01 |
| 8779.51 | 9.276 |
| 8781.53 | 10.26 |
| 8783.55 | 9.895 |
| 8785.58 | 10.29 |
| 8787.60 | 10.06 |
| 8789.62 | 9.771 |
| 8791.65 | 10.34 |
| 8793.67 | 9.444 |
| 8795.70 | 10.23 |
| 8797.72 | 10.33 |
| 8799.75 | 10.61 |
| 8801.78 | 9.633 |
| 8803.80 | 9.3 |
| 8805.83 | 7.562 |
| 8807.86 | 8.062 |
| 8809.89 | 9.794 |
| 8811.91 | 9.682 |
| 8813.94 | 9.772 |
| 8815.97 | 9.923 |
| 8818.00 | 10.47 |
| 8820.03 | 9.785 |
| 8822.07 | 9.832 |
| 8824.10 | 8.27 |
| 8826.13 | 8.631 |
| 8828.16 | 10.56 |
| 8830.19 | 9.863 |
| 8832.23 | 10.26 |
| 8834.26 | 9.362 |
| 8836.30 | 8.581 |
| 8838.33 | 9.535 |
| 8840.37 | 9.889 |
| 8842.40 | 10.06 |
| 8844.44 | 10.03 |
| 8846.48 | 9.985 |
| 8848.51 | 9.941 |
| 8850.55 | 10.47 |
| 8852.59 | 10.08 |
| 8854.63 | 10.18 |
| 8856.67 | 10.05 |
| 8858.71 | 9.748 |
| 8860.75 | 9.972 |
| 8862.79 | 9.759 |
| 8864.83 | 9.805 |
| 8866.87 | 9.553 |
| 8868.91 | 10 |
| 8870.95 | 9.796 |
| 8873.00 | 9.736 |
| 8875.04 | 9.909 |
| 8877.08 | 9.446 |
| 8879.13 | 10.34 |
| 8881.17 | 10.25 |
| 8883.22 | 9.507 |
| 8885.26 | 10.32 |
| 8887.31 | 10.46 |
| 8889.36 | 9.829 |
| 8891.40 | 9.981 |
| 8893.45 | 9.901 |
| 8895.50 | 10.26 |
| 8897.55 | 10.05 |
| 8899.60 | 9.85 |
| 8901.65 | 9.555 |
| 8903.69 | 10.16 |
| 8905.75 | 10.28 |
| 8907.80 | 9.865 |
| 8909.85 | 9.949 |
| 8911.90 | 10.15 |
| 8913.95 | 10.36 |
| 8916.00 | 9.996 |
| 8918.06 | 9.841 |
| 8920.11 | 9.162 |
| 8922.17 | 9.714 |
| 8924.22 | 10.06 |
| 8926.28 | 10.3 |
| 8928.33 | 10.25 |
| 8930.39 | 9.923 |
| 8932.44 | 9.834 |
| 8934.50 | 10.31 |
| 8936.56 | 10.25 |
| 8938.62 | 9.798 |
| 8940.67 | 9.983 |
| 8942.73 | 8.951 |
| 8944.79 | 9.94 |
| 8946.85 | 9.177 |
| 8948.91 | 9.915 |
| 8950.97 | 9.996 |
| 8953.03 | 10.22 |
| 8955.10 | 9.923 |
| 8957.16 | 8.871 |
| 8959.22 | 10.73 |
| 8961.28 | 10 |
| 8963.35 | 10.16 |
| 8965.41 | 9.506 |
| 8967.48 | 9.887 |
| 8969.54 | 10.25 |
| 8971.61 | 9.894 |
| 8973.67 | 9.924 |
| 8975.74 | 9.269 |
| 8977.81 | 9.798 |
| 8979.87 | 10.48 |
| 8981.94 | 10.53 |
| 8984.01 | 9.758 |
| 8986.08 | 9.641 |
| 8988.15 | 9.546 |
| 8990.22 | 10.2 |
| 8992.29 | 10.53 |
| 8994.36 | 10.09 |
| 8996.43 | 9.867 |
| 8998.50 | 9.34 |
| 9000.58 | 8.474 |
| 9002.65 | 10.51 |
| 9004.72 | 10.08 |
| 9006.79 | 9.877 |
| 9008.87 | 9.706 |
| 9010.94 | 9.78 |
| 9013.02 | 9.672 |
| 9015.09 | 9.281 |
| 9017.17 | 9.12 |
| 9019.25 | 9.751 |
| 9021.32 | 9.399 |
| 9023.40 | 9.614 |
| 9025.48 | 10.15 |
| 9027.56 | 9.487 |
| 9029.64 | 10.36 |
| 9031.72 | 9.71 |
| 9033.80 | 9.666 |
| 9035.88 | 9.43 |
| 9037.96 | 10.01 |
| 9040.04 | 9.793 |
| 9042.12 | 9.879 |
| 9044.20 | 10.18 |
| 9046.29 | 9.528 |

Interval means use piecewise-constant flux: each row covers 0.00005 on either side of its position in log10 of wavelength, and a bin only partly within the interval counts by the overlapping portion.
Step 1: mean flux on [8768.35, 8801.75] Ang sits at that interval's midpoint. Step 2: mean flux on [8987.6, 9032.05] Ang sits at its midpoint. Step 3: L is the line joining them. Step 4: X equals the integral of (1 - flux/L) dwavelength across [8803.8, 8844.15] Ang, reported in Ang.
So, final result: 1.65 Ang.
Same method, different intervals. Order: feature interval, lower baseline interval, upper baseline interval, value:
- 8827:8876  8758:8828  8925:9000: -0.67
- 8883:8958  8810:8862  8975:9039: -1.03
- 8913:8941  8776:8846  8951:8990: -0.37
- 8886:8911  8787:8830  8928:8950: -0.63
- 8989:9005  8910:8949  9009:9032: -0.25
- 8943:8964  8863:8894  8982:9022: -0.09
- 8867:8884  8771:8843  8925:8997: -0.16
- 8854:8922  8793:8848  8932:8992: -1.31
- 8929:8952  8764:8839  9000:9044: -0.31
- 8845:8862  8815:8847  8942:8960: -0.62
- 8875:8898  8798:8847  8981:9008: -0.82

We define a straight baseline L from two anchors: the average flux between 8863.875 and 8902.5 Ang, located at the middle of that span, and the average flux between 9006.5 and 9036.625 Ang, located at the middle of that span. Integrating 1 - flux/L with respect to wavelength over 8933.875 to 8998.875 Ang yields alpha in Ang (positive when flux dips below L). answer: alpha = -0.9 Ang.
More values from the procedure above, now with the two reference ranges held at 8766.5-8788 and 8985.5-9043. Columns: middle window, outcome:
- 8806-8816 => 0.59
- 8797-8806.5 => 0.28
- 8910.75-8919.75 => -0.21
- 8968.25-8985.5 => -0.38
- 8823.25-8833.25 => 0.28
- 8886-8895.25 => -0.26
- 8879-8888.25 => -0.34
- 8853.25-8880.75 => -0.22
